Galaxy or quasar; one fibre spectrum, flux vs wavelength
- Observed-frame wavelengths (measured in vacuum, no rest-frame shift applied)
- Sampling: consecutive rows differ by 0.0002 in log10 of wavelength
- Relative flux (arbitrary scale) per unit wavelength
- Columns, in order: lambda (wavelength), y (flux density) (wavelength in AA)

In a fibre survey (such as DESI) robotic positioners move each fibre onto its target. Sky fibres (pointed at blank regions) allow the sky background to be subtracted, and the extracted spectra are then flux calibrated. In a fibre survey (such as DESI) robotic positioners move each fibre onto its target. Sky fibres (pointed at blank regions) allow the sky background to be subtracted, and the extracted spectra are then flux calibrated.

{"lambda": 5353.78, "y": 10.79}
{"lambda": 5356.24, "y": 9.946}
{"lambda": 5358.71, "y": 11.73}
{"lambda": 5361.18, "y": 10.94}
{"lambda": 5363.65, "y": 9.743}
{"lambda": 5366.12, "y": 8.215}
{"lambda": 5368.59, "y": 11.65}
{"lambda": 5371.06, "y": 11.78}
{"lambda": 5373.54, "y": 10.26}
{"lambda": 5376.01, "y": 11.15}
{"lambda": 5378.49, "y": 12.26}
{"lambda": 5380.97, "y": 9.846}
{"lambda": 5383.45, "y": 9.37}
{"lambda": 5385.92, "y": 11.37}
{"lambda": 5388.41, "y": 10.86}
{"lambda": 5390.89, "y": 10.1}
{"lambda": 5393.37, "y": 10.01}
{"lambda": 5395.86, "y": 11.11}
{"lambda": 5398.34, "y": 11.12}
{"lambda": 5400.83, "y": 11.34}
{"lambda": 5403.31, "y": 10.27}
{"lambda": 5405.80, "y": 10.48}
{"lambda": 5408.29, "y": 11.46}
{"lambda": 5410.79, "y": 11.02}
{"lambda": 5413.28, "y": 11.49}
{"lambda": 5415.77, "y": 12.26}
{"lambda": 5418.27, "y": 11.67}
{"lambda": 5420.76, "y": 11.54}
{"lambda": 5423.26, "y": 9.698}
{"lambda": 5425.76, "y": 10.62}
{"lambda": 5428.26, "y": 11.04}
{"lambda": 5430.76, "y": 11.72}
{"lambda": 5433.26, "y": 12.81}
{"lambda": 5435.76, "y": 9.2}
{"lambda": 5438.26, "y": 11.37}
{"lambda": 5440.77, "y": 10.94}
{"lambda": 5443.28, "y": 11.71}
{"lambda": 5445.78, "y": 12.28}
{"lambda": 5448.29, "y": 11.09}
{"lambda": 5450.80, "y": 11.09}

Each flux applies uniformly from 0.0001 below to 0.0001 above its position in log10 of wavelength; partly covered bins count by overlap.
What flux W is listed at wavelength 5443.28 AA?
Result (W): 11.71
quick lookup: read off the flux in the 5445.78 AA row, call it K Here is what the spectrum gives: 12.28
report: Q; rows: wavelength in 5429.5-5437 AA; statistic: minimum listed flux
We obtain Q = 9.2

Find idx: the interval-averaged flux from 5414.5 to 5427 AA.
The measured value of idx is 11.2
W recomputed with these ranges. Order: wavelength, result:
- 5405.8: 10.48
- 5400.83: 11.34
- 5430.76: 11.72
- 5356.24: 9.946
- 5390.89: 10.1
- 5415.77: 12.26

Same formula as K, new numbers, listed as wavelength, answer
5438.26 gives 11.37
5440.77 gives 10.94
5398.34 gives 11.12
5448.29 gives 11.09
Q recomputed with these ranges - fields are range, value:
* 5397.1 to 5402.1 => 11.12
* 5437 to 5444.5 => 10.94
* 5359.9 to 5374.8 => 8.215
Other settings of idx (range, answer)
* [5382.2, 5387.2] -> 10.4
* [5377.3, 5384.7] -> 10.5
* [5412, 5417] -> 11.9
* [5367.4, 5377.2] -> 11.2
